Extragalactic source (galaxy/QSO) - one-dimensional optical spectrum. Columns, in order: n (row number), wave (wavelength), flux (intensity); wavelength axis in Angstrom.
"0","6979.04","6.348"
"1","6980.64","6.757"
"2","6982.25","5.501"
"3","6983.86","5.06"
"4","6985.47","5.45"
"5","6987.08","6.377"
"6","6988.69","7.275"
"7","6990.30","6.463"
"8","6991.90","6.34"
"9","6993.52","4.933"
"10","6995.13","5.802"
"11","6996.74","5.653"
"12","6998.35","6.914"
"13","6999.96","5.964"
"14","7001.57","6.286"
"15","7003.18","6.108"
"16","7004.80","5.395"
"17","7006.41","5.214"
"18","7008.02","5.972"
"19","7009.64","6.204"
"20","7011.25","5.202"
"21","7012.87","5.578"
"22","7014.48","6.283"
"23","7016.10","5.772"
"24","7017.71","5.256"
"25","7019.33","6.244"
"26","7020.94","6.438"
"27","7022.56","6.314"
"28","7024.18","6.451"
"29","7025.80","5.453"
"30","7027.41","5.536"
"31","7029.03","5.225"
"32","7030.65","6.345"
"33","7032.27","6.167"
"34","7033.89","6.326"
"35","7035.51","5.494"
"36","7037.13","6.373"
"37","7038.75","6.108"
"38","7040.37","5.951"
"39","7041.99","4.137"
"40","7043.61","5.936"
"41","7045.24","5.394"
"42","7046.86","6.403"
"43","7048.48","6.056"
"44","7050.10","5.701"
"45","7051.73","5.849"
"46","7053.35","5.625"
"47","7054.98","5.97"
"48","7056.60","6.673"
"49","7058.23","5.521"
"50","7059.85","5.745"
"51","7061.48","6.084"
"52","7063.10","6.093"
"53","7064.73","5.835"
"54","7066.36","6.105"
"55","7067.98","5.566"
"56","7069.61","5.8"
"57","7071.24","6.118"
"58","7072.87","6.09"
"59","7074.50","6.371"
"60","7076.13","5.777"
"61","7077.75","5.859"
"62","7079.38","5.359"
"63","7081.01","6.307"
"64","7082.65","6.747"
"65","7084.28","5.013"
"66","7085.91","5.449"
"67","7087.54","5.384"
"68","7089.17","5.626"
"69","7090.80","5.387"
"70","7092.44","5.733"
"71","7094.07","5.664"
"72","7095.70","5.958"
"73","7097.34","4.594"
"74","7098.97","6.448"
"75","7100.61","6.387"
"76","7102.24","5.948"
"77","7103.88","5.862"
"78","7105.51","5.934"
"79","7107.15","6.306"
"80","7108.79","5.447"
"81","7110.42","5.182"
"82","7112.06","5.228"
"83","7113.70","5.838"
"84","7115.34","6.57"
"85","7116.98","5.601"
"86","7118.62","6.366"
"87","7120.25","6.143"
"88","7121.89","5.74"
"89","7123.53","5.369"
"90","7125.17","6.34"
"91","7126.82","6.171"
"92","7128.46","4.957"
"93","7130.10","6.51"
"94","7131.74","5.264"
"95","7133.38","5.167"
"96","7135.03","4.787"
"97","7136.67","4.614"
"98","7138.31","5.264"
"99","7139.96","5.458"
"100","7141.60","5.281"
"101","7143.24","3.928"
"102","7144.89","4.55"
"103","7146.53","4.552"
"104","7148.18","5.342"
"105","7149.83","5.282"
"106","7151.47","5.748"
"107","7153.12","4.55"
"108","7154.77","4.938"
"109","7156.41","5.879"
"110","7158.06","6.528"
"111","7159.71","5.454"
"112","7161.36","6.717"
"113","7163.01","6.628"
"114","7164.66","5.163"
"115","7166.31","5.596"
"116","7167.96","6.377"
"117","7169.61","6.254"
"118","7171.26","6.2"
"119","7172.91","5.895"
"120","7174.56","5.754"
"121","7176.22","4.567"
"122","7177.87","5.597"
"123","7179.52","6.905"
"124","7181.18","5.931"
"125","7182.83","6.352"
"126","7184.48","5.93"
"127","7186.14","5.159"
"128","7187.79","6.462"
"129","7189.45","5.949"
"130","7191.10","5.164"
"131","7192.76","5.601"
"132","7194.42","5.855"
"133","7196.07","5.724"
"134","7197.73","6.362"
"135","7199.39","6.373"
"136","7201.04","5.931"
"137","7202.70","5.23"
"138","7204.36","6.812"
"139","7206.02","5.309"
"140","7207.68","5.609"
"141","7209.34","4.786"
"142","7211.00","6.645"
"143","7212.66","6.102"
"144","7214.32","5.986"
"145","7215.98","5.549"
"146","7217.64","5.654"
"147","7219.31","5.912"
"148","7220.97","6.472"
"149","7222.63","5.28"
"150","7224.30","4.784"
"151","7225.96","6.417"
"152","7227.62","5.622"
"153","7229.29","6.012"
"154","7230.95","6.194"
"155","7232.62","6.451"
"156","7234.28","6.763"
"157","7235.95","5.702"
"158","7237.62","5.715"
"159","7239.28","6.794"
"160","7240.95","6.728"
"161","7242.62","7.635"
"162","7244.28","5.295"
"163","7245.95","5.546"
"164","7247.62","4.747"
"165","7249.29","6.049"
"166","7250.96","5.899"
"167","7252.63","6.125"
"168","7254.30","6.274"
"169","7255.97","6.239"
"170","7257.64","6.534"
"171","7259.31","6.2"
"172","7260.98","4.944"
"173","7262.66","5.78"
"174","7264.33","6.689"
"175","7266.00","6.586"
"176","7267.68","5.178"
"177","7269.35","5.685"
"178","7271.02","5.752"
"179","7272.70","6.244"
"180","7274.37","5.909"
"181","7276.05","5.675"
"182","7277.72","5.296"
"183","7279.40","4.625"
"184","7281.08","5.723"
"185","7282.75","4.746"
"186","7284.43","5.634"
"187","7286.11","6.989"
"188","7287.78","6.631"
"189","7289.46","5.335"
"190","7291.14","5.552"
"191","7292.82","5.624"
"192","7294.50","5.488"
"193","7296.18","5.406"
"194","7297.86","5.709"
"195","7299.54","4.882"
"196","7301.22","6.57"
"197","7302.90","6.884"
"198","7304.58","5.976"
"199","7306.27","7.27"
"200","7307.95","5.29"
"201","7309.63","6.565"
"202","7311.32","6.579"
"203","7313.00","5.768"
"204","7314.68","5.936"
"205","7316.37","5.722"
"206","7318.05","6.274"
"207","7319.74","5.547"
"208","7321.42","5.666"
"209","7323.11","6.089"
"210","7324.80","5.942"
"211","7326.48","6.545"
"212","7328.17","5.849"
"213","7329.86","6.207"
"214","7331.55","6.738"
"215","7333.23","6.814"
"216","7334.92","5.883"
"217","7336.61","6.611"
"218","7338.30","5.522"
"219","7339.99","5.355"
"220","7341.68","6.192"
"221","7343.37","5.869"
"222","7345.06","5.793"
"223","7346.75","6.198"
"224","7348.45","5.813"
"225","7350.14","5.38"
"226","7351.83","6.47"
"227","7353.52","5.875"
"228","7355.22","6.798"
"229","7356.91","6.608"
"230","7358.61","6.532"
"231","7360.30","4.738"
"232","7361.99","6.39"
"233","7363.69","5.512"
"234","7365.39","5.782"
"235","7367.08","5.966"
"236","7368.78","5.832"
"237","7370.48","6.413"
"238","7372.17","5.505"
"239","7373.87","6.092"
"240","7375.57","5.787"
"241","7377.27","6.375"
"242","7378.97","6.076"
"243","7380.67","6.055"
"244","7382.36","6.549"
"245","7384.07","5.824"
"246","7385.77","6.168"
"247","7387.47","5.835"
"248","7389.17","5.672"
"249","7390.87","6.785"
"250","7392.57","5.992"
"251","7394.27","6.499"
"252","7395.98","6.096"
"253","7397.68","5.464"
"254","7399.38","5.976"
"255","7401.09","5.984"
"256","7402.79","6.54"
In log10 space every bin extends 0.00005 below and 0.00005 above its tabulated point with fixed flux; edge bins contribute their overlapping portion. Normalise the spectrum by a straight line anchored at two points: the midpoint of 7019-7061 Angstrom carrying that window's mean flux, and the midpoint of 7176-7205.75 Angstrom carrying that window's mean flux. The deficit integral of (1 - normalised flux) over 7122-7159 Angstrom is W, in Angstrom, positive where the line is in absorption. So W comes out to 3.7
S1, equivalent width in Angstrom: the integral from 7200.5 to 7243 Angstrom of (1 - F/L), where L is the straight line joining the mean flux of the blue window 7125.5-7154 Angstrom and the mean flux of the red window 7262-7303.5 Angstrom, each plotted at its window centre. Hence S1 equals -3.6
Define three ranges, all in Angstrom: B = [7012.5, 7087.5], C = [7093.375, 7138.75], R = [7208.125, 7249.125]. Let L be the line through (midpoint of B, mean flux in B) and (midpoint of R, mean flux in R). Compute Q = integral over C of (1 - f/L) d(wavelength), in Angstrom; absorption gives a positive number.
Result 1.6 Angstrom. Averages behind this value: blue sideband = 5.89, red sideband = 5.95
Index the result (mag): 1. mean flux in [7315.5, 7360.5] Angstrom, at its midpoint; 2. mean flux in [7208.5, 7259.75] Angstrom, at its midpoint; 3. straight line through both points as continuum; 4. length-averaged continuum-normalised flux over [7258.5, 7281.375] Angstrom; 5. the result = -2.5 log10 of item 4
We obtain 0.05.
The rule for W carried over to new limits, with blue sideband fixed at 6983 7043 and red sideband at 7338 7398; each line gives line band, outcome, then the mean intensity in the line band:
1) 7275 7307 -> 1.0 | 5.79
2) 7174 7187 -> 0.4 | 5.78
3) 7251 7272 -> -0.1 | 6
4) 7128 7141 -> 1.5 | 5.26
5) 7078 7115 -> 1.2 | 5.73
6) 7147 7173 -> 0.8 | 5.76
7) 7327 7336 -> -0.5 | 6.31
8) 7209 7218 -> 0.2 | 5.85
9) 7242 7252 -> 0.2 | 5.83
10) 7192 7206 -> 0.0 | 5.95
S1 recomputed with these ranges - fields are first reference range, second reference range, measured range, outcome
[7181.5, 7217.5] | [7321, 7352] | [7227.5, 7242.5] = -1.1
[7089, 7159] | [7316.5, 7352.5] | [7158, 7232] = -2.2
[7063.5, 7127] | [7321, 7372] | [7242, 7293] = 1.2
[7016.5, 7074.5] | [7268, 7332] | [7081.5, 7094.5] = 0.6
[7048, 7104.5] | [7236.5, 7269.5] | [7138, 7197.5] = 3.1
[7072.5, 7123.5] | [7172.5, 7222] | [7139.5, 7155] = 2.3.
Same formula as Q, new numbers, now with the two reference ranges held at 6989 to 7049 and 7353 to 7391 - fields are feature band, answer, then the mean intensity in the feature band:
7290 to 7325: 0.4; 5.93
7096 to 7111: 0.3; 5.81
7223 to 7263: -0.2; 6.01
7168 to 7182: 0.1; 5.91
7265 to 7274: 0.1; 5.91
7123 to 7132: 0.2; 5.81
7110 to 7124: 0.3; 5.81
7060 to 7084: -0.3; 5.98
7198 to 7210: 0.4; 5.76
